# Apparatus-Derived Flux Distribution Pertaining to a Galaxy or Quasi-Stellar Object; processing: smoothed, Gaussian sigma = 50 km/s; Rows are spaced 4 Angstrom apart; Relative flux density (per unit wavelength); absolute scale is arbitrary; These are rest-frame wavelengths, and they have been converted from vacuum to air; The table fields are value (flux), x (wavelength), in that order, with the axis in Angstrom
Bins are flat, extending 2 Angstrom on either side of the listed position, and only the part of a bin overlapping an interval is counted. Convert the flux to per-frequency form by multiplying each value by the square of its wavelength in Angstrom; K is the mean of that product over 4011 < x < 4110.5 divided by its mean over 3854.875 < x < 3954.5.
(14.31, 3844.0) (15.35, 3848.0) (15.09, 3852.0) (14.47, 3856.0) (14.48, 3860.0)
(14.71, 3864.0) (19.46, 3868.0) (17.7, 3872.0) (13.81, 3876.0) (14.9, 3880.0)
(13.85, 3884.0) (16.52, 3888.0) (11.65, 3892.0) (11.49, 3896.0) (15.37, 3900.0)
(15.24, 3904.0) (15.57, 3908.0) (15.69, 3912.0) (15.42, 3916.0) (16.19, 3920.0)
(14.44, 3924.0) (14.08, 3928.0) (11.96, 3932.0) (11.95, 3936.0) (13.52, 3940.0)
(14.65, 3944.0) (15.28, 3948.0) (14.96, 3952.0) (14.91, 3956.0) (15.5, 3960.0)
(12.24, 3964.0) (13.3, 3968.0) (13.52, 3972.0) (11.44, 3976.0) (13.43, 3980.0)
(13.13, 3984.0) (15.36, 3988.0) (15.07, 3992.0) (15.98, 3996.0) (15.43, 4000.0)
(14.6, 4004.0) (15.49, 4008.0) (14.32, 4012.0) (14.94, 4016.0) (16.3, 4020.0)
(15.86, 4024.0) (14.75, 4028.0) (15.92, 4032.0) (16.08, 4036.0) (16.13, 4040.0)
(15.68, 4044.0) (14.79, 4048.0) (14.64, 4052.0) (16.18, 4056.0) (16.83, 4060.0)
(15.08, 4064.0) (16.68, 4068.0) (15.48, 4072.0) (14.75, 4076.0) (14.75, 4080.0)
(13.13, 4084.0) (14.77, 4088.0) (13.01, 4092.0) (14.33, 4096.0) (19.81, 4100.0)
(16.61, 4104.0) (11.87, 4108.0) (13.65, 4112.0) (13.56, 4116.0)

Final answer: 1.1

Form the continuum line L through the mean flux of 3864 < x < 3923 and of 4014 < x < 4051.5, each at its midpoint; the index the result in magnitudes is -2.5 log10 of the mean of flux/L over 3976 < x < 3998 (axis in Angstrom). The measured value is 0.08 mag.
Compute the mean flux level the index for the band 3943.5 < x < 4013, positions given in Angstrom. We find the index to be 14.4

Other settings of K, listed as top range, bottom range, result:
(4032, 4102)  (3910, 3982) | 1.17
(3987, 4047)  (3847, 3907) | 1.11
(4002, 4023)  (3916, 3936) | 1.13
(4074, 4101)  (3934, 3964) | 1.11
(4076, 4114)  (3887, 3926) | 1.09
